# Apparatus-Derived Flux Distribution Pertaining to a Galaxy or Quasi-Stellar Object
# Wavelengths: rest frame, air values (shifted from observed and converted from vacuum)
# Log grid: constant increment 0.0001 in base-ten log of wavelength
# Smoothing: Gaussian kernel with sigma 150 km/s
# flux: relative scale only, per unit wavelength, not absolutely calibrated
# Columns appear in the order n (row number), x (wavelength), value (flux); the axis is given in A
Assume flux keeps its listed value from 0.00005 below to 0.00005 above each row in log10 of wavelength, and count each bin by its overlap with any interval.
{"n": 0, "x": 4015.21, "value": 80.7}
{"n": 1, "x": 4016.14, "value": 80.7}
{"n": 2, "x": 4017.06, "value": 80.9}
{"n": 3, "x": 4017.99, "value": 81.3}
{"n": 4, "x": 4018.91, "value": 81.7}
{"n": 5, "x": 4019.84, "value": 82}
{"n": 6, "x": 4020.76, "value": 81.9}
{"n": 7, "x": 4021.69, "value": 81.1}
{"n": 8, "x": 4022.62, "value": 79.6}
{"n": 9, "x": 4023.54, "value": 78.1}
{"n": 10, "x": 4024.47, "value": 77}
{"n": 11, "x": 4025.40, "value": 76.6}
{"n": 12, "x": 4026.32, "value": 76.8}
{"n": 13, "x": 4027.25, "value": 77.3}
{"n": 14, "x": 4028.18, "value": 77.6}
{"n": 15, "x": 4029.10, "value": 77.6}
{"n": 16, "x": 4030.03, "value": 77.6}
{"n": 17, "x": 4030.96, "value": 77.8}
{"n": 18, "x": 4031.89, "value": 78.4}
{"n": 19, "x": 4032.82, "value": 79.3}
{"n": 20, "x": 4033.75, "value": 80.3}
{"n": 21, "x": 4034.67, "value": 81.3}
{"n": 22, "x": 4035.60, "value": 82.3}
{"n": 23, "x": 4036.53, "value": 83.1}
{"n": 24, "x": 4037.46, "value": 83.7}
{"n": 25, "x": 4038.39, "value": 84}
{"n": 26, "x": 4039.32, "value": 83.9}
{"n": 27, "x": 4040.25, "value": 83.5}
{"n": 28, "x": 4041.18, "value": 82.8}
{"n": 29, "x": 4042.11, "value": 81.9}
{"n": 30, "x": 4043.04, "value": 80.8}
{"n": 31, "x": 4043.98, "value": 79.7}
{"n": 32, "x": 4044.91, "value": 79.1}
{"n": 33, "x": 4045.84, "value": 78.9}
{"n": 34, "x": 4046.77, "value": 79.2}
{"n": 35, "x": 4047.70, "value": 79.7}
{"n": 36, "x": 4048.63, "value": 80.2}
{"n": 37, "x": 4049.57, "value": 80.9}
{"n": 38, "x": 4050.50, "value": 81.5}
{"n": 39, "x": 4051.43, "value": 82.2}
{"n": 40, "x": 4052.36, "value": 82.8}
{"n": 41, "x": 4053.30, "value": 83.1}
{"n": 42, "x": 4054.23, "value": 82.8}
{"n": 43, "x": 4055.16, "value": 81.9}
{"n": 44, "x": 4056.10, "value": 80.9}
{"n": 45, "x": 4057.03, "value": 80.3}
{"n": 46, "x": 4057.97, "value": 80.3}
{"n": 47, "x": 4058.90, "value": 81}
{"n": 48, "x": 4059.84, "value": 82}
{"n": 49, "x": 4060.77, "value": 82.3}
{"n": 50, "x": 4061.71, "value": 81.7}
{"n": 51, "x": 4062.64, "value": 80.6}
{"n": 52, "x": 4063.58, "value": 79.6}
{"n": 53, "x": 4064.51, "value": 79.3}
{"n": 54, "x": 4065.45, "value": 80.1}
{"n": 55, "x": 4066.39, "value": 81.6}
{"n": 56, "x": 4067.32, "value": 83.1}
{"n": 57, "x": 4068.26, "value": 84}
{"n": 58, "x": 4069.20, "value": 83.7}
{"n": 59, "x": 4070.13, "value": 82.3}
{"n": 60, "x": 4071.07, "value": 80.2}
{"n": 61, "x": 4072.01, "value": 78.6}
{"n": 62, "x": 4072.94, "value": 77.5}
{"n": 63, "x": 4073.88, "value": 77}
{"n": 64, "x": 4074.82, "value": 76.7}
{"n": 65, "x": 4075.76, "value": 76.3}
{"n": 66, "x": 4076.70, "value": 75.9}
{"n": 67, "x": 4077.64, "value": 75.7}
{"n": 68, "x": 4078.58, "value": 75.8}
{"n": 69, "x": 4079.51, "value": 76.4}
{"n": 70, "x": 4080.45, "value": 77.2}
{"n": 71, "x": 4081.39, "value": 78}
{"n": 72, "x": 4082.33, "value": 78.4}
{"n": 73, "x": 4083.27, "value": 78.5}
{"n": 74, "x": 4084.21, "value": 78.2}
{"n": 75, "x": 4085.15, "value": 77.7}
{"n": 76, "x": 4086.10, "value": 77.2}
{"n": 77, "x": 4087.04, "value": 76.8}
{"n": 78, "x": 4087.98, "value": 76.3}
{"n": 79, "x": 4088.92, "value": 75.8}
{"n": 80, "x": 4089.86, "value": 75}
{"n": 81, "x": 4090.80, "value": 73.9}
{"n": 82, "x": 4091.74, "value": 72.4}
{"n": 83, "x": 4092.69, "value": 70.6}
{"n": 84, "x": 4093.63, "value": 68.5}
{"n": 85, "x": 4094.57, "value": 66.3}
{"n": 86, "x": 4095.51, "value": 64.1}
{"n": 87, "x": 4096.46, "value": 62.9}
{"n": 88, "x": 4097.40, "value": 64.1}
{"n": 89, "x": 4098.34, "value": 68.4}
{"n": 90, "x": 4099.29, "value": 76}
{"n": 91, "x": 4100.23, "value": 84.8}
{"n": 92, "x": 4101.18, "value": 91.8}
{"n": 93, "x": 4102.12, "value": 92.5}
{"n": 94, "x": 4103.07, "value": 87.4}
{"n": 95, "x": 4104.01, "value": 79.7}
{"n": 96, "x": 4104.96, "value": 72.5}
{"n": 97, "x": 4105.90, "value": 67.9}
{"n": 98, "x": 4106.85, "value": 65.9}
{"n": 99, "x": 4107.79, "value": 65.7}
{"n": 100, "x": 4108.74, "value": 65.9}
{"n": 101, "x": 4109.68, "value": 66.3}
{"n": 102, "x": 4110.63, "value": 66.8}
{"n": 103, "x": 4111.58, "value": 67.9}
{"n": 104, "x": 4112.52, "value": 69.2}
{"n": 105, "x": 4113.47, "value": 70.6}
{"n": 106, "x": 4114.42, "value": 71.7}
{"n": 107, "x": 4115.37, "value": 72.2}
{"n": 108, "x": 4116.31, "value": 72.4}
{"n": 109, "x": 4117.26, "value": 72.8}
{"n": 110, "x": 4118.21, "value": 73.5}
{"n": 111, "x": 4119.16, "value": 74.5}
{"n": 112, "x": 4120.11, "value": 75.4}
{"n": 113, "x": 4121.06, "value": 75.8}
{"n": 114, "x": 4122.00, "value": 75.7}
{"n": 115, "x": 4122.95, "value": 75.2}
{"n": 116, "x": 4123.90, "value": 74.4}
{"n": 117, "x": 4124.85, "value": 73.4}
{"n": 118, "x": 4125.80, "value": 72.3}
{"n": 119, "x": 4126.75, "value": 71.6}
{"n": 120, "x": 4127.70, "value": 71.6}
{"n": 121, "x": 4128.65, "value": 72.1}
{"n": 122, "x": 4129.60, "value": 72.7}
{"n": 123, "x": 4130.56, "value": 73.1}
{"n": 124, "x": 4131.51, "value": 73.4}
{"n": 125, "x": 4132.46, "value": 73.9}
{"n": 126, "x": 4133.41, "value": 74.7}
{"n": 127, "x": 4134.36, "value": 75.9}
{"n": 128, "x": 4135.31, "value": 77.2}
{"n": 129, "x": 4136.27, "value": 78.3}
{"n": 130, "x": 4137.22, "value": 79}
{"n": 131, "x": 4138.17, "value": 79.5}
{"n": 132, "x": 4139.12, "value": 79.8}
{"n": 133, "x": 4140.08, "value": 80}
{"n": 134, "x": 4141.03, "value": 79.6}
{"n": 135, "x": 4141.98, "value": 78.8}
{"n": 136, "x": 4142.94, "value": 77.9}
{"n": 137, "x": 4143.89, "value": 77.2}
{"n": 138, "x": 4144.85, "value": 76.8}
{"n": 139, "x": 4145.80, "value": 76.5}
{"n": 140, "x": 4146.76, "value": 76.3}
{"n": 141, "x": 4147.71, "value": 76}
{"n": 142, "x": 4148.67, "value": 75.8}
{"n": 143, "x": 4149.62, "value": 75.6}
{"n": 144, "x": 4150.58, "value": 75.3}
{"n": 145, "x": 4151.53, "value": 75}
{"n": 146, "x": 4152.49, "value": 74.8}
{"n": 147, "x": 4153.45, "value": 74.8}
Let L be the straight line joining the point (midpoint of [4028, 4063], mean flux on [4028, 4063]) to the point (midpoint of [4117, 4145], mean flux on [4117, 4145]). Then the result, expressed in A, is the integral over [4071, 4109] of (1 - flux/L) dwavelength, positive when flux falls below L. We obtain 1.5 A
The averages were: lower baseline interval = 81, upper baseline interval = 75.5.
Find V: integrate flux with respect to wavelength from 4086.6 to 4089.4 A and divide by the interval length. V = 76.4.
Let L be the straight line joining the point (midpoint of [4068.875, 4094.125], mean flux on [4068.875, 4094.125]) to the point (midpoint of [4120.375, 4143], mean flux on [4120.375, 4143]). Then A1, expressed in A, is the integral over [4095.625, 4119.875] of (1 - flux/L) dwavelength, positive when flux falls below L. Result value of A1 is 1.05 A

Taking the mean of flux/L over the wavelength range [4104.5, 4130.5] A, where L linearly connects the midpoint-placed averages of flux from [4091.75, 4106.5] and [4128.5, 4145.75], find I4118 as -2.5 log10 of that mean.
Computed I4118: 0.06 mag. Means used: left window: 74.3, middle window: 71.4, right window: 76.7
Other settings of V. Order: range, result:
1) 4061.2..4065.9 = 80.2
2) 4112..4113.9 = 70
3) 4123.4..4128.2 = 72.7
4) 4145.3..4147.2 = 76.4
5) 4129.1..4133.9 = 73.5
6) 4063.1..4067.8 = 80.7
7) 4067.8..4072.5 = 81.8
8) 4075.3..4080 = 76.1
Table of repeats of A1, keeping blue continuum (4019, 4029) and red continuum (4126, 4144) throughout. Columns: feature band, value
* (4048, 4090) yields -1.0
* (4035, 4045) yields -0.5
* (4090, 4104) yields 0.4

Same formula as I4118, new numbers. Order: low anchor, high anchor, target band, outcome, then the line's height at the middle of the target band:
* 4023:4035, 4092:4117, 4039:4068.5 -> -0.07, 76.1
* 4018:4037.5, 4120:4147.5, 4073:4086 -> 0.01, 77.7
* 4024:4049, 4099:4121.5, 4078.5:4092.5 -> 0.00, 76.1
